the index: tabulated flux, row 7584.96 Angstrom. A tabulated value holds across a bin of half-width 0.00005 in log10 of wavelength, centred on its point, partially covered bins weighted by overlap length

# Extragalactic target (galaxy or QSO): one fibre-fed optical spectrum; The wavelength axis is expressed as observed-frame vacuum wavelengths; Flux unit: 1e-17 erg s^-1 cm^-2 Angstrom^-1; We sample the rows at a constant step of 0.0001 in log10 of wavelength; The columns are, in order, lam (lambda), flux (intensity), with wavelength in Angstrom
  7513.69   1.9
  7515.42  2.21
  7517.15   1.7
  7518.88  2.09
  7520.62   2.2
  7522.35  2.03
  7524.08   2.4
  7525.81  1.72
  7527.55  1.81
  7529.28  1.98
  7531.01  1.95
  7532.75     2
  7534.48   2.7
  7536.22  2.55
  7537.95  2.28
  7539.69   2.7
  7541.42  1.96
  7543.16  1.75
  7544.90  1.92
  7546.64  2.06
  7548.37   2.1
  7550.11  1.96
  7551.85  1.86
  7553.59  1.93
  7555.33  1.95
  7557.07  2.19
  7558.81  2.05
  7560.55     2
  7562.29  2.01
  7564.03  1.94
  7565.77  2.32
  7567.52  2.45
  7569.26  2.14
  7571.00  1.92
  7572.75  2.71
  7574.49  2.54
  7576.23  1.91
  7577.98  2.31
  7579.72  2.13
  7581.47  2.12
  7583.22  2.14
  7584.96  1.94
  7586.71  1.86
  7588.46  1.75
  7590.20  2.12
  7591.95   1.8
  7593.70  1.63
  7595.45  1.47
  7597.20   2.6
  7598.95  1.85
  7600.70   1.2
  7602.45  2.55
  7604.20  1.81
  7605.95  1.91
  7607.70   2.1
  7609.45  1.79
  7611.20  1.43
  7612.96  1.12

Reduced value 1.94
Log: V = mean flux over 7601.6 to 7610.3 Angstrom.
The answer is 2.03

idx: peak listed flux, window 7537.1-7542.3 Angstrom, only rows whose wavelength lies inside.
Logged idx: 2.7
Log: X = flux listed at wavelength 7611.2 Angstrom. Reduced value 1.43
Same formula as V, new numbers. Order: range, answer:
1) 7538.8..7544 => 2.14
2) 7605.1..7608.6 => 2.01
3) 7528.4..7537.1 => 2.24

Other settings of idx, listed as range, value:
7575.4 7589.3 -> 2.31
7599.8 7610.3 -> 2.55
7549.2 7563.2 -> 2.19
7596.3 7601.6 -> 2.6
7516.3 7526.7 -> 2.4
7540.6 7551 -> 2.1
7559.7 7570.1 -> 2.45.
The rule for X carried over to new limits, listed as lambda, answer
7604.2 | 1.81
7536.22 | 2.55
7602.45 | 2.55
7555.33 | 1.95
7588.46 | 1.75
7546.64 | 2.06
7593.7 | 1.63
